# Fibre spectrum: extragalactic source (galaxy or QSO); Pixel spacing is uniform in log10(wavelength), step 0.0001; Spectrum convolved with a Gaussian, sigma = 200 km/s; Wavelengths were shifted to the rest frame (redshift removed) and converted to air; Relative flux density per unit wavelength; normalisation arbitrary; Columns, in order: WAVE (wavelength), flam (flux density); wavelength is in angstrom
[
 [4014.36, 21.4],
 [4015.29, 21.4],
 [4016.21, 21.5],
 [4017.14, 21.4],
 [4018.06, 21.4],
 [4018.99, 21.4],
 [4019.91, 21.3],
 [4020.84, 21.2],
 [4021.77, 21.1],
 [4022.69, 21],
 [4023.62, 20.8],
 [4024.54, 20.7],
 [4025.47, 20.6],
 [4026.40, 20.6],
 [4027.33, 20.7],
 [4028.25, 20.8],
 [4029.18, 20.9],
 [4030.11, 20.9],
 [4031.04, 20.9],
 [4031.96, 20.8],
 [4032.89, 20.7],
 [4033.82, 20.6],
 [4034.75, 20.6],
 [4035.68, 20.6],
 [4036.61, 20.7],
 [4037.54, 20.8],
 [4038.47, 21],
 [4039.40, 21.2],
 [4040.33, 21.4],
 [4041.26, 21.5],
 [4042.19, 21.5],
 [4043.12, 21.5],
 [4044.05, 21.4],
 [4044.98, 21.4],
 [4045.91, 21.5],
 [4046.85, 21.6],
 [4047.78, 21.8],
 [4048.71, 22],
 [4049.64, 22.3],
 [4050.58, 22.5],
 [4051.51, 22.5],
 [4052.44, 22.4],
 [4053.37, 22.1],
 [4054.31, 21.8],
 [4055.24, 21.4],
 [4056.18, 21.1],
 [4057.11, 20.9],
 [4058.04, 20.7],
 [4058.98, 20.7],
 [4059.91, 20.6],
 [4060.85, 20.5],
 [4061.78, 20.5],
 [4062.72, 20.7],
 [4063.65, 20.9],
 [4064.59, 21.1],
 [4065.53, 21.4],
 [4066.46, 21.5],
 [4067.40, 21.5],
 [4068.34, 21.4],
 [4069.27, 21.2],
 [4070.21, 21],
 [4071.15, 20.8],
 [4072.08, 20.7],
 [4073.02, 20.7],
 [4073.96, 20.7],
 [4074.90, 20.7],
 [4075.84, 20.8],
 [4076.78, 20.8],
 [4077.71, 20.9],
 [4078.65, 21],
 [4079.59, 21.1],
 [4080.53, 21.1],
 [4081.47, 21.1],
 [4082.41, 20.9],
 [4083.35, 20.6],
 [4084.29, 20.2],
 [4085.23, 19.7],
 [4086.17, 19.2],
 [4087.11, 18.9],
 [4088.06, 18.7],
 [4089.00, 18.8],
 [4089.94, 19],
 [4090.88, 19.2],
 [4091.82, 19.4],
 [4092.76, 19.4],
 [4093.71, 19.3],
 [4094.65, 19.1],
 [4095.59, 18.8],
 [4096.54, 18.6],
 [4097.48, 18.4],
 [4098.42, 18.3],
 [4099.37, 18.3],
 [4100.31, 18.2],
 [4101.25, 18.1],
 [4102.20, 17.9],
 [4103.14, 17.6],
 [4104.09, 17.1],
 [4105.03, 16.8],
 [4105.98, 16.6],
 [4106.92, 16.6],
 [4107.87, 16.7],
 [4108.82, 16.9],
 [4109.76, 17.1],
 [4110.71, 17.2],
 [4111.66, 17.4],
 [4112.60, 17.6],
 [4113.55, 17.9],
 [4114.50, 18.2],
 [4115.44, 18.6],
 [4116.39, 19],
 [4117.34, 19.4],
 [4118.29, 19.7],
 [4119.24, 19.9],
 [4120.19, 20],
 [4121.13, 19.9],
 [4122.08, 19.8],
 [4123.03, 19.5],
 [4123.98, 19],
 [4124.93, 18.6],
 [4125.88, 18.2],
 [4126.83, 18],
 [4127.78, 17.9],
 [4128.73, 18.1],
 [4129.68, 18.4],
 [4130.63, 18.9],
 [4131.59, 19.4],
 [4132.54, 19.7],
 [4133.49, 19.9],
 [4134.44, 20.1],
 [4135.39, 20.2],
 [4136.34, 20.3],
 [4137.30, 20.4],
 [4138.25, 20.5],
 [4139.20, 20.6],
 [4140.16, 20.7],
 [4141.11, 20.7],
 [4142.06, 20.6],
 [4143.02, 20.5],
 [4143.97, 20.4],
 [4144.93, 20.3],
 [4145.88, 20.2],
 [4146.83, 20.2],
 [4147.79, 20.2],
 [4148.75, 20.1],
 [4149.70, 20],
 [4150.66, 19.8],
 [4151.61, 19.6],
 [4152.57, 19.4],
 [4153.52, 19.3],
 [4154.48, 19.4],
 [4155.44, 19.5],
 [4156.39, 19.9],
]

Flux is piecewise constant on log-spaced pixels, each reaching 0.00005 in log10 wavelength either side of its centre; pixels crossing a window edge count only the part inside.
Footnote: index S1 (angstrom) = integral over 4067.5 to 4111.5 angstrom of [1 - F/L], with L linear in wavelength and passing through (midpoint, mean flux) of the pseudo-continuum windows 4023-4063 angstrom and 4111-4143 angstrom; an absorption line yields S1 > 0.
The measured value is 1.97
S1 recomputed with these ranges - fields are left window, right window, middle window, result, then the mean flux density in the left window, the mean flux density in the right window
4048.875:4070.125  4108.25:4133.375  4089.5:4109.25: 1.5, 21.4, 18.6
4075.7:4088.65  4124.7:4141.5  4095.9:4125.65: 2.4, 20.3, 19.5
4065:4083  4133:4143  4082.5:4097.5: 1.1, 21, 20.4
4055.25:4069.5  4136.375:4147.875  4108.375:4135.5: 2.4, 21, 20.4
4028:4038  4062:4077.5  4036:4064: -0.7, 20.7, 21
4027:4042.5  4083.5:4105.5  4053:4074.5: -1.3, 20.9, 18.7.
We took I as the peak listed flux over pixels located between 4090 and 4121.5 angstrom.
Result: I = 20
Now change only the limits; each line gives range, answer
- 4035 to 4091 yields 22.5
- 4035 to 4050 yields 22.3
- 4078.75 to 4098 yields 21.1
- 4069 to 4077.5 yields 21.2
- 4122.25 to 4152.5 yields 20.7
